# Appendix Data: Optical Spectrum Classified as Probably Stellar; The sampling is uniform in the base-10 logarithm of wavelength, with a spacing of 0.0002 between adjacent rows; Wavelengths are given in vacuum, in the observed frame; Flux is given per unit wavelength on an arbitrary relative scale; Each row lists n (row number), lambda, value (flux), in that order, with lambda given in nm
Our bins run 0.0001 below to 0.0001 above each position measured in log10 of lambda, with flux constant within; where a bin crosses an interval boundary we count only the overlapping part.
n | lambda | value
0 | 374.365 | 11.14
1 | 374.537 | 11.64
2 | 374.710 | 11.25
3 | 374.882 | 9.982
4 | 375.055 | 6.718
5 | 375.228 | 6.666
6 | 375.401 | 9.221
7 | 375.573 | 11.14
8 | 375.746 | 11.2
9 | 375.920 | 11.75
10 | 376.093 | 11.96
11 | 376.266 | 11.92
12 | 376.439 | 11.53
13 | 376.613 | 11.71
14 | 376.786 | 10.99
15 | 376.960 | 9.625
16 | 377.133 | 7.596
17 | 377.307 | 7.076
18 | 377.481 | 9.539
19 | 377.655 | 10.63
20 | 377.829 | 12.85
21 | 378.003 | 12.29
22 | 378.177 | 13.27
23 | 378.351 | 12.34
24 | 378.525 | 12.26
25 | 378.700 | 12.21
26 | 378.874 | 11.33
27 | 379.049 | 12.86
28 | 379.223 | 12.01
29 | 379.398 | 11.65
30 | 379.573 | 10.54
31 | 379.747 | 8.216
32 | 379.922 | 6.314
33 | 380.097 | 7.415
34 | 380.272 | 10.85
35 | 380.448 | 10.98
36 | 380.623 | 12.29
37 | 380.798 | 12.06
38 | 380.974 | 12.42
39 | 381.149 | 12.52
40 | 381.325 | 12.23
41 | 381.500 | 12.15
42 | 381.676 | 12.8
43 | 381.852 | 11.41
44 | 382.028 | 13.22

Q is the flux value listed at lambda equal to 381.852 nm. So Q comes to 11.41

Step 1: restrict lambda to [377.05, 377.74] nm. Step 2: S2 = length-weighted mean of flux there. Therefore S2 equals 8.7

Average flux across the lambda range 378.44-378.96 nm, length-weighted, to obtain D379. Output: 11.9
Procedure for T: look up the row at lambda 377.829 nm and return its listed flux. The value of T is 12.85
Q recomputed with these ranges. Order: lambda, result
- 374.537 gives 11.64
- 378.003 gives 12.29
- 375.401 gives 9.221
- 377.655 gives 10.63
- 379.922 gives 6.314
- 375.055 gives 6.718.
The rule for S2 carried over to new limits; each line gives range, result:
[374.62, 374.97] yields 10.6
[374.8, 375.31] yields 7.77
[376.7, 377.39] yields 8.83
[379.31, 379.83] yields 10.2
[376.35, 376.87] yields 11.4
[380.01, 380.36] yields 9.13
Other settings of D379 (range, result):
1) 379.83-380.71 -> 9.56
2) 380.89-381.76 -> 12.4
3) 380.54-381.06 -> 12.2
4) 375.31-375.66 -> 10.2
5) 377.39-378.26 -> 11.7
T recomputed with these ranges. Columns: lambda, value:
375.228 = 6.666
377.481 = 9.539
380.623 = 12.29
